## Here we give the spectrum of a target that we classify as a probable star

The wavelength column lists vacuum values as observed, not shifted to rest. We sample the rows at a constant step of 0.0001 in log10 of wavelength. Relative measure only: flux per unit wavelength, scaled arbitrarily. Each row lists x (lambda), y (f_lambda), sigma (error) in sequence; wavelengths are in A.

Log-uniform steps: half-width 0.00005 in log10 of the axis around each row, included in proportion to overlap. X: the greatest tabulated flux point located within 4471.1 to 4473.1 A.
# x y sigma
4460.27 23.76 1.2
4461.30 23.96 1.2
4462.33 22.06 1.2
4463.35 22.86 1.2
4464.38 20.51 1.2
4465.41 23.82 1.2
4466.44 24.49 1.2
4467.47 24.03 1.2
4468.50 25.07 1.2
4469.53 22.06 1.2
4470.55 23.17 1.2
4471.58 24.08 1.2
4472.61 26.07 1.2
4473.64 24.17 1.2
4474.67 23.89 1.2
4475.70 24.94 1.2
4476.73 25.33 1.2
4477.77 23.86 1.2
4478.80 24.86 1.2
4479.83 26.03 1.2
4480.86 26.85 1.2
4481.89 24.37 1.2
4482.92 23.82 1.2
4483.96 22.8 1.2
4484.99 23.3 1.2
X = 26.07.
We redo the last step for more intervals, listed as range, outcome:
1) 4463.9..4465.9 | 23.82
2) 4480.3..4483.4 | 26.85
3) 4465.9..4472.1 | 25.07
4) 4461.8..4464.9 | 22.86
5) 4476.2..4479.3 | 25.33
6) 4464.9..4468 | 24.49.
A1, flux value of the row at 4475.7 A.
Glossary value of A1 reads 24.94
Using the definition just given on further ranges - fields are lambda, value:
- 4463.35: 22.86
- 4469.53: 22.06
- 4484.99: 23.3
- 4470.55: 23.17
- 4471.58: 24.08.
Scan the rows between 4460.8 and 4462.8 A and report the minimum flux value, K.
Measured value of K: 22.06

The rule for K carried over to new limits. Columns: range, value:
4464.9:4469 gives 23.82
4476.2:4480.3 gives 23.86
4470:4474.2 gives 23.17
